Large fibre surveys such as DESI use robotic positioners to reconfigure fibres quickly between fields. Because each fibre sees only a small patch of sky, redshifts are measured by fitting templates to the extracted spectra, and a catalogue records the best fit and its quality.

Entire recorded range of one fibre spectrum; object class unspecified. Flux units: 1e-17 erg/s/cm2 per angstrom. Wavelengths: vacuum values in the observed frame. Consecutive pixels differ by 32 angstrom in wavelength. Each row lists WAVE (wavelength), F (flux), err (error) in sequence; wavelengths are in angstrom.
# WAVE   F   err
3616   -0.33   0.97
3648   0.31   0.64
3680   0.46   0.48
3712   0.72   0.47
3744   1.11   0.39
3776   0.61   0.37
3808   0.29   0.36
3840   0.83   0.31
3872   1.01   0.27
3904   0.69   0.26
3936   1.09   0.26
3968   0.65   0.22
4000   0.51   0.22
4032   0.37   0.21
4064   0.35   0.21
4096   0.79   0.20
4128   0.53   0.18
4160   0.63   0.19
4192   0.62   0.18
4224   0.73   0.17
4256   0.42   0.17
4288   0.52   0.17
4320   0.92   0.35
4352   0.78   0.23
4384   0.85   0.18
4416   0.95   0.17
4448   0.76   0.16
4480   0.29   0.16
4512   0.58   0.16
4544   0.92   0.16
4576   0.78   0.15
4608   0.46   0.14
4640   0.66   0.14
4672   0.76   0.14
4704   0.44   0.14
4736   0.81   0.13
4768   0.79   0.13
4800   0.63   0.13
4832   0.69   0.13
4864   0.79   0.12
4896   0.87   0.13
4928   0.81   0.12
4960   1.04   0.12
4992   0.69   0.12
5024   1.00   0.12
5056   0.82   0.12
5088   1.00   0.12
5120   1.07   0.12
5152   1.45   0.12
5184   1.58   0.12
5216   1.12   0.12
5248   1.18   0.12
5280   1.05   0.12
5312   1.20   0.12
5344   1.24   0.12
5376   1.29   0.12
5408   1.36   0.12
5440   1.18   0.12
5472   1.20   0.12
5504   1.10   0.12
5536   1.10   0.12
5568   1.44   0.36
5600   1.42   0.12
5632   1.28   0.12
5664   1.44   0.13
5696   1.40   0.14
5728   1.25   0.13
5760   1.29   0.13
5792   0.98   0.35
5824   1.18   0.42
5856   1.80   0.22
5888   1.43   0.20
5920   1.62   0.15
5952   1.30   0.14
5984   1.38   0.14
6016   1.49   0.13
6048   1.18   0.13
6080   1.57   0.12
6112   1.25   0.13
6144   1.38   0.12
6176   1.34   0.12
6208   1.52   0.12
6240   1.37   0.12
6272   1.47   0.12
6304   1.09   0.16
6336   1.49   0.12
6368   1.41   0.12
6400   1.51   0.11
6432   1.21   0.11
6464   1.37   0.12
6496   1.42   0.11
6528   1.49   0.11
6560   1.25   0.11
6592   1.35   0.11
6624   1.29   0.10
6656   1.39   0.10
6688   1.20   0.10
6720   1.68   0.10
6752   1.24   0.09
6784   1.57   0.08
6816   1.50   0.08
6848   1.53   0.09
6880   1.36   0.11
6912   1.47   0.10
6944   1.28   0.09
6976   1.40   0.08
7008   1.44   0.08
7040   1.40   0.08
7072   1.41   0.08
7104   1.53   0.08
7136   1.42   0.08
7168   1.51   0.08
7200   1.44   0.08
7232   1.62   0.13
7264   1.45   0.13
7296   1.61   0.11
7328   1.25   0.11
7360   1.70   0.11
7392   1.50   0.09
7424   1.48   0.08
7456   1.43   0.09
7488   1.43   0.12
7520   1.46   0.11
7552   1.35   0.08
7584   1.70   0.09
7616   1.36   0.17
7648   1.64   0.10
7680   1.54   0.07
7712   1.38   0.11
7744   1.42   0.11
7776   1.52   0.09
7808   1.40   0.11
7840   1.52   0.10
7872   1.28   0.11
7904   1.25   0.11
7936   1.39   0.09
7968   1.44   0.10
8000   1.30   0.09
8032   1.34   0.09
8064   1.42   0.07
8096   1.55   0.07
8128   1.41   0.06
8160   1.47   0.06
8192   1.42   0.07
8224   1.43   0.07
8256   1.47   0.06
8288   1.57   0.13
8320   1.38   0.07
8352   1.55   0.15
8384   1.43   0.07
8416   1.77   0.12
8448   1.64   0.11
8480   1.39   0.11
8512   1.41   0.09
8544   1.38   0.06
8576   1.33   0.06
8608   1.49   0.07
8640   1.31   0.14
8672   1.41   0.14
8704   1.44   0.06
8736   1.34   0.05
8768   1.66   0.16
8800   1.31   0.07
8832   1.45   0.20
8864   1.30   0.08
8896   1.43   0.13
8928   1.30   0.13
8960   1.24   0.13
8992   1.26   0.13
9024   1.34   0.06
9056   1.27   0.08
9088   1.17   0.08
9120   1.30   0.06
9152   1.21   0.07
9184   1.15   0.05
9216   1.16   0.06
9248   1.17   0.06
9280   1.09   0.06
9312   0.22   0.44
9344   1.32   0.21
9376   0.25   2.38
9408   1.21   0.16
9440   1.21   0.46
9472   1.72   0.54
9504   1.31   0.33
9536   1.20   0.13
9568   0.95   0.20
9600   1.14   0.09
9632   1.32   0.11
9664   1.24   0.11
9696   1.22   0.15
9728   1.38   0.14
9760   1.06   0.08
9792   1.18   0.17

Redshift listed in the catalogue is 0.282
